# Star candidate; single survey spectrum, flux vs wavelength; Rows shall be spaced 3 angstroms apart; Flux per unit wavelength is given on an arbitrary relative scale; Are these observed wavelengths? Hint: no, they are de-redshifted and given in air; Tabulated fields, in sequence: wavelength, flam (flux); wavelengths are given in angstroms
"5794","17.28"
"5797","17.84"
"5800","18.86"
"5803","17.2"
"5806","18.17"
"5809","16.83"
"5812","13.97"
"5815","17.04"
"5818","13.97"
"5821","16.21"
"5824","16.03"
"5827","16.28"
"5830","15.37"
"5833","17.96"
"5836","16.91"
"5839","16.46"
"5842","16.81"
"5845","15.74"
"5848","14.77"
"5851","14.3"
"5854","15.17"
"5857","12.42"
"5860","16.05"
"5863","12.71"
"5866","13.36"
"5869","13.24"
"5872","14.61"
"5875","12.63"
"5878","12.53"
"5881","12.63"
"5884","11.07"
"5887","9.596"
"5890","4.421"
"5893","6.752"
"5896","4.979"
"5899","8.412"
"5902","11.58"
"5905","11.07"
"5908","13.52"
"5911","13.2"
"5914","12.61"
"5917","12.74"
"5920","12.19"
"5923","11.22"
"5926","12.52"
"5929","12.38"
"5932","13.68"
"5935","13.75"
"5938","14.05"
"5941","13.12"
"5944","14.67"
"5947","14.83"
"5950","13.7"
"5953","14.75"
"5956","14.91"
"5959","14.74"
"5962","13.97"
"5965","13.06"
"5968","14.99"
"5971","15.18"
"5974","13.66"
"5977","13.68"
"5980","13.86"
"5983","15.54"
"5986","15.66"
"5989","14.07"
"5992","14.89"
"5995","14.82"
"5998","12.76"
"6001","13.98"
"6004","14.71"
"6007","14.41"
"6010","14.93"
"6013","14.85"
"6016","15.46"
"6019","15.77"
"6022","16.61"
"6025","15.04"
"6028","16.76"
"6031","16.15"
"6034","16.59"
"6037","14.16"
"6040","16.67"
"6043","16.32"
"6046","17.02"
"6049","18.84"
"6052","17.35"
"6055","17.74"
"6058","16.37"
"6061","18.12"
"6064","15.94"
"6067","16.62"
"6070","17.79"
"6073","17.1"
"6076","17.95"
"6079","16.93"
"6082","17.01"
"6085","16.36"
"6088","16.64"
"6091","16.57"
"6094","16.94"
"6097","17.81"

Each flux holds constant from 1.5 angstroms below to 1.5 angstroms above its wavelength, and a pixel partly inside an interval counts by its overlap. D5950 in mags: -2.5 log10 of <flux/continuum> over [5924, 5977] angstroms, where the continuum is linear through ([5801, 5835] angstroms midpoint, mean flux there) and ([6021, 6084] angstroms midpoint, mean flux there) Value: 0.19 mag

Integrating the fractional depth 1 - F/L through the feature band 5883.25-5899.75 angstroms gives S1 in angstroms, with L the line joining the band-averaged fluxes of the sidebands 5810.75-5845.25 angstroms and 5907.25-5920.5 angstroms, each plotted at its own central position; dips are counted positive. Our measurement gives 7.7 angstroms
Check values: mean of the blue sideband 16.1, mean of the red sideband 12.9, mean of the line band 7.34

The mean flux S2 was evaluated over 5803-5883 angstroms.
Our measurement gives 15.1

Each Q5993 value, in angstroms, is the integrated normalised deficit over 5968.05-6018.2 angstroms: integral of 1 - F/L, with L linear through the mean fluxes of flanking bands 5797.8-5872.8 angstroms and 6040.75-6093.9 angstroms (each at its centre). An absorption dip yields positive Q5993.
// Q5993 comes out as 6.24 angstroms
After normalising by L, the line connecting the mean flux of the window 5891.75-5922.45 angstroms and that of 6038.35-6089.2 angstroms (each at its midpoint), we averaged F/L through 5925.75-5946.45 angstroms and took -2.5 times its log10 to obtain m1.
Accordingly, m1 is -0.140 mag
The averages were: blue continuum 10.8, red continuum 17.1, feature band 13.6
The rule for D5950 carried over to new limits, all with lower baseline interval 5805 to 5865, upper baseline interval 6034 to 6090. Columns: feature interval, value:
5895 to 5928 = 0.37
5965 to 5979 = 0.16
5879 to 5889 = 0.42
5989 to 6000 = 0.17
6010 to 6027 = 0.08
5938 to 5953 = 0.15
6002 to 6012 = 0.14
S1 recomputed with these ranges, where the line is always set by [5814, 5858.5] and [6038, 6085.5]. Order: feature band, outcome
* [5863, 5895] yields 9.79 angstroms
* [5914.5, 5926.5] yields 2.99 angstroms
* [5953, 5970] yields 2.15 angstroms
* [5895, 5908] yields 5.18 angstroms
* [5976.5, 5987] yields 1.19 angstroms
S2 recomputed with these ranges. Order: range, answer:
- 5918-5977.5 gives 13.7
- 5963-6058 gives 15.3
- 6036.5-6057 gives 17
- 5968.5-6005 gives 14.4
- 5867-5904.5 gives 10.3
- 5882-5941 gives 11.1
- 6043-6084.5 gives 17.2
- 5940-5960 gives 14.4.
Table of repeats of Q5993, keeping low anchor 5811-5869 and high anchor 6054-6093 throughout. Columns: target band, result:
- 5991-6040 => 4.18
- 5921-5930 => 2.20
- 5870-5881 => 1.69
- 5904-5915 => 2.18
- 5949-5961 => 1.19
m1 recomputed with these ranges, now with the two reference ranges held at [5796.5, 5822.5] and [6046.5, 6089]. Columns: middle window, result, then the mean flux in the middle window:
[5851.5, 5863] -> 0.17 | 14.3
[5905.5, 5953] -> 0.27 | 13.2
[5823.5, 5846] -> 0.01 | 16.5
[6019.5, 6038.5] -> 0.08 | 15.9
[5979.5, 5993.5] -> 0.15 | 14.9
